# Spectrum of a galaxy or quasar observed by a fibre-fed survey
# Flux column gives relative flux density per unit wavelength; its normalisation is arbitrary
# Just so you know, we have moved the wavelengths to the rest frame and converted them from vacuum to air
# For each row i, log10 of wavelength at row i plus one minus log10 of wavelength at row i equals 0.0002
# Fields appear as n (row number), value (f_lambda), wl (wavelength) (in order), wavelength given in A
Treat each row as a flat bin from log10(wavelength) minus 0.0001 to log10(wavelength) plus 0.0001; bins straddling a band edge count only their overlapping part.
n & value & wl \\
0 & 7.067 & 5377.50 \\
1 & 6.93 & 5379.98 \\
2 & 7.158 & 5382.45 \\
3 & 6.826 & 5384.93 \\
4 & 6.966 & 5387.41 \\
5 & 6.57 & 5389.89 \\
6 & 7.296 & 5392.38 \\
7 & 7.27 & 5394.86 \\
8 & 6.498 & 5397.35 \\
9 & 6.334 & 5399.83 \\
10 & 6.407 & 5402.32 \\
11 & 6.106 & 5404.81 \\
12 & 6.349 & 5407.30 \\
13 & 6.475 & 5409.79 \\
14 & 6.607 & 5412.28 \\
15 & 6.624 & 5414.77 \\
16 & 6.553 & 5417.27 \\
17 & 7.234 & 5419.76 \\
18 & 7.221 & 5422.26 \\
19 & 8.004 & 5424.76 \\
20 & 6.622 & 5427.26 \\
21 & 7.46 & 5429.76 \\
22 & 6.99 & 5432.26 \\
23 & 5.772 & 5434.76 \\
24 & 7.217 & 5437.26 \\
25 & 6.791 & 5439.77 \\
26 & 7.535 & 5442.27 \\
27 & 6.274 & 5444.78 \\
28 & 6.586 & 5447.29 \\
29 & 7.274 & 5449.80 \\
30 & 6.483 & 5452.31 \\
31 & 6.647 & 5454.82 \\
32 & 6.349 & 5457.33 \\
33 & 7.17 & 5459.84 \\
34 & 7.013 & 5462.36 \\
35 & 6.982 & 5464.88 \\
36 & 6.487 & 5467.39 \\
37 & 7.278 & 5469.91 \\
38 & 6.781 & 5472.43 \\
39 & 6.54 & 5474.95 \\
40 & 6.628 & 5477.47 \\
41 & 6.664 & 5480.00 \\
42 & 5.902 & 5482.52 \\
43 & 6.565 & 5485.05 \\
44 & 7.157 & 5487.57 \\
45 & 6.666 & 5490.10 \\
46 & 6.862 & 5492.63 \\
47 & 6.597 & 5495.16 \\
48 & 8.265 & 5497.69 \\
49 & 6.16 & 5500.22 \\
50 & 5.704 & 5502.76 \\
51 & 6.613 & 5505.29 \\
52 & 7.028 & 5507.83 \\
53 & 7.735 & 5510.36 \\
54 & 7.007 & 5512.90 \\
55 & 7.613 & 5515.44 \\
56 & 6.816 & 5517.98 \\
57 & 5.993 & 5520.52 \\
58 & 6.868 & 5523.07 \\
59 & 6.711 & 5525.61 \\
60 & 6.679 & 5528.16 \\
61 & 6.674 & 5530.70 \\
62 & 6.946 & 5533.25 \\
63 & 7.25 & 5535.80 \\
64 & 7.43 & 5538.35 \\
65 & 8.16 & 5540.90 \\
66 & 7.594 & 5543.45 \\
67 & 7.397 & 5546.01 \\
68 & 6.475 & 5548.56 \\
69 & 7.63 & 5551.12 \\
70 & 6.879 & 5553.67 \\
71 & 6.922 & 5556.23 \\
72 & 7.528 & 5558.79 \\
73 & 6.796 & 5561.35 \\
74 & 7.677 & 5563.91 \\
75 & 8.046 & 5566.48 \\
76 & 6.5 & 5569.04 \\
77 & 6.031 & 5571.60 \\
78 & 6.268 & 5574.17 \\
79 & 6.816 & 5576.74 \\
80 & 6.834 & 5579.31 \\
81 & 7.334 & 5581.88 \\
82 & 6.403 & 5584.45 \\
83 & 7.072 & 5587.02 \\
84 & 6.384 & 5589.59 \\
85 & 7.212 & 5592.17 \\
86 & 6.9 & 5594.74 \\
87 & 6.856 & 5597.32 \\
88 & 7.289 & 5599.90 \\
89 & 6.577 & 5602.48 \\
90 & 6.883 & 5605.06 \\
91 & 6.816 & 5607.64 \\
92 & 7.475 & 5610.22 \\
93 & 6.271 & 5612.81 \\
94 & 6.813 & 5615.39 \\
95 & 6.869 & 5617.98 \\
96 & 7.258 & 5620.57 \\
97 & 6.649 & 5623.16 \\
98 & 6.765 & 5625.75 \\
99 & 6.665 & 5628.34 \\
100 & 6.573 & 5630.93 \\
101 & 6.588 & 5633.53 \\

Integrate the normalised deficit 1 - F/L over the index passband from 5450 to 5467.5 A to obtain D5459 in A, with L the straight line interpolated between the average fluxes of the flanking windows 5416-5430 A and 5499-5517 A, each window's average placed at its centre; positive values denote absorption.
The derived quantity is 0.6 A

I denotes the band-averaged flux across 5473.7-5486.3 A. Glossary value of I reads 6.46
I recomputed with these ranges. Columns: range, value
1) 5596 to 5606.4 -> 6.9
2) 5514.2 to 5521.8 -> 6.8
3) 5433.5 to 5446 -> 6.72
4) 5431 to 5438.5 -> 6.67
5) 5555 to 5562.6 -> 7.08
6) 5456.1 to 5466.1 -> 6.88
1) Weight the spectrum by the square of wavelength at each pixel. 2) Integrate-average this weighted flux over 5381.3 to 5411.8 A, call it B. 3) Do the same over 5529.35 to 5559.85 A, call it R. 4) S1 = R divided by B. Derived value 1.1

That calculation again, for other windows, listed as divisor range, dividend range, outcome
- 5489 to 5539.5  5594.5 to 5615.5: 1.03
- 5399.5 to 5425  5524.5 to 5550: 1.12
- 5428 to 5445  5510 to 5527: 1.03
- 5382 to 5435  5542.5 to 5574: 1.10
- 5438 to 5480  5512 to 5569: 1.08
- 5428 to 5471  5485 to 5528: 1.02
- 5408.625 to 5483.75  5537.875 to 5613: 1.08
